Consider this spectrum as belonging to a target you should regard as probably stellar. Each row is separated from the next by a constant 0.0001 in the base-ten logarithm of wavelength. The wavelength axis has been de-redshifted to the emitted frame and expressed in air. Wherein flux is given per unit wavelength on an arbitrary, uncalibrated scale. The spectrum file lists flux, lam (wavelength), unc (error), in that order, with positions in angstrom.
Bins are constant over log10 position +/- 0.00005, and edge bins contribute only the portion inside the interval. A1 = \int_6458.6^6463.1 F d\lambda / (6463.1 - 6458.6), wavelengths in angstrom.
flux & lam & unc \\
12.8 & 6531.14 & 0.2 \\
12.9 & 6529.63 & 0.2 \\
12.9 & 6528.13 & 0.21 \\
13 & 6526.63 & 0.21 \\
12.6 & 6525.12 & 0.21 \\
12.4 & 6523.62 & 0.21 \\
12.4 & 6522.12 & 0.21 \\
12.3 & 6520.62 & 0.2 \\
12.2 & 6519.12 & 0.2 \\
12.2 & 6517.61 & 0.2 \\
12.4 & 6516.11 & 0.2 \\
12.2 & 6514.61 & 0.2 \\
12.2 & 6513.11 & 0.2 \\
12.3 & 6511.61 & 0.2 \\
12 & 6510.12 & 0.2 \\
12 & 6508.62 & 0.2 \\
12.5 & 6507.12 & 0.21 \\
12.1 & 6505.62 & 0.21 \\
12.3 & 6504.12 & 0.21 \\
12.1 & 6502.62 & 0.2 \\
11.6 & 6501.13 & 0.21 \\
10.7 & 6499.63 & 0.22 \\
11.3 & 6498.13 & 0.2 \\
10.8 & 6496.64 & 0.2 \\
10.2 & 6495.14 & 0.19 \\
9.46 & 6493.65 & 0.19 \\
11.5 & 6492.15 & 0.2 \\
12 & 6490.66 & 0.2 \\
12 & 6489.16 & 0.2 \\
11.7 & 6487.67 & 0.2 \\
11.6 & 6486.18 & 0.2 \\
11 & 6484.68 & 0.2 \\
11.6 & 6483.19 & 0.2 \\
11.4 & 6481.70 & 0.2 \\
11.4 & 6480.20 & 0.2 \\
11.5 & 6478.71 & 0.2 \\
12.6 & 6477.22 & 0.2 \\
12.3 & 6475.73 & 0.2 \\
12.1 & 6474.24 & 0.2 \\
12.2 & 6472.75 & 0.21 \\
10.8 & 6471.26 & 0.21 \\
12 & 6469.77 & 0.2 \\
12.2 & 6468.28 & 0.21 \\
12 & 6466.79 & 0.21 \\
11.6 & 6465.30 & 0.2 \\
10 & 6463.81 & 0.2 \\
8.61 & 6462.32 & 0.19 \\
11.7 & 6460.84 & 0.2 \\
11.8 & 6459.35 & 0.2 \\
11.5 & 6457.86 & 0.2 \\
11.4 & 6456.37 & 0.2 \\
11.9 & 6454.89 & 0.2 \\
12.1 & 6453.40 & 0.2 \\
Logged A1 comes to 10.7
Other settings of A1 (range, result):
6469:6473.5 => 11.7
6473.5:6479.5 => 12.1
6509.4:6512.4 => 12.2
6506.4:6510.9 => 12.2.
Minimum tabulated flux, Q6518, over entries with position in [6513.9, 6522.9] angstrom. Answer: 12.2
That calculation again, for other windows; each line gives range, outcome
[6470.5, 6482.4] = 10.8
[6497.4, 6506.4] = 10.7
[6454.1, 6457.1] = 11.4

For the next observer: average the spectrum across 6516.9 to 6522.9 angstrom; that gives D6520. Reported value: 12.3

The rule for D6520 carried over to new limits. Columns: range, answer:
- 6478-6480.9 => 11.5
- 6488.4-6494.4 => 11.2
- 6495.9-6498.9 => 11.1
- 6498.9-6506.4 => 11.8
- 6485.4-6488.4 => 11.6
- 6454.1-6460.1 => 11.6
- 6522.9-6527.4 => 12.7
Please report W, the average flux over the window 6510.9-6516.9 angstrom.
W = 12.3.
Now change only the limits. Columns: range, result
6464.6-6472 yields 11.7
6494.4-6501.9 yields 10.9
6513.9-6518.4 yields 12.2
